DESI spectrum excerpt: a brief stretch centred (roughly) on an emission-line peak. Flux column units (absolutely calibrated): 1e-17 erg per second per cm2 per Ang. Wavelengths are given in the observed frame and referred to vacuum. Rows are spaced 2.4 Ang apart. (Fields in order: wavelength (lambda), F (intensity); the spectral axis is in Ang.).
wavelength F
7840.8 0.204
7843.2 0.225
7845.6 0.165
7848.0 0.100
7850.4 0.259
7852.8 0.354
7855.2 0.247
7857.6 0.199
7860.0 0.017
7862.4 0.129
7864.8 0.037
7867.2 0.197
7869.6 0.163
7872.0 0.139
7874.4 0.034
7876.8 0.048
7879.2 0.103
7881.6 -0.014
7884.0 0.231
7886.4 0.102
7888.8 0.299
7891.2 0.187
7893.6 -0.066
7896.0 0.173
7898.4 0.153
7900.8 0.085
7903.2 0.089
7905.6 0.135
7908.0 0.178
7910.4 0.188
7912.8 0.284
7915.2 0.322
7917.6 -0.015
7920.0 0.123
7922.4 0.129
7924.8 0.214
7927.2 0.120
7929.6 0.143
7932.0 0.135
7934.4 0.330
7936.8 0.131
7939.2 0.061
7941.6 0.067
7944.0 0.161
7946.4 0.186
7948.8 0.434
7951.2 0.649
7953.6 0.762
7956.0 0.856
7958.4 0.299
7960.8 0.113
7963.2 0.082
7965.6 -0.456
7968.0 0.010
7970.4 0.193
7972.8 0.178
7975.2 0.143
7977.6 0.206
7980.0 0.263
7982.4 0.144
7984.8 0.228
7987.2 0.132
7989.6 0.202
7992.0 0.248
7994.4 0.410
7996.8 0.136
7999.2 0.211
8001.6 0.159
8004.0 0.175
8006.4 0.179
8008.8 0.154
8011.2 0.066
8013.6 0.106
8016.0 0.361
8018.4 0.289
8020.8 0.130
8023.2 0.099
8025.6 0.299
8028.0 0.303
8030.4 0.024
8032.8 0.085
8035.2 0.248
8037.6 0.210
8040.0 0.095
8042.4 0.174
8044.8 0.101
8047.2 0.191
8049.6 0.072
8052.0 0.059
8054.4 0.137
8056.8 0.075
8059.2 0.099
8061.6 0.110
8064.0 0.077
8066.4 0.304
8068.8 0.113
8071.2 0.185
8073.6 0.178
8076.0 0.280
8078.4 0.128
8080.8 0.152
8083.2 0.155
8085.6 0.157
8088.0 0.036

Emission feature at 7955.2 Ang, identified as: H-gamma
